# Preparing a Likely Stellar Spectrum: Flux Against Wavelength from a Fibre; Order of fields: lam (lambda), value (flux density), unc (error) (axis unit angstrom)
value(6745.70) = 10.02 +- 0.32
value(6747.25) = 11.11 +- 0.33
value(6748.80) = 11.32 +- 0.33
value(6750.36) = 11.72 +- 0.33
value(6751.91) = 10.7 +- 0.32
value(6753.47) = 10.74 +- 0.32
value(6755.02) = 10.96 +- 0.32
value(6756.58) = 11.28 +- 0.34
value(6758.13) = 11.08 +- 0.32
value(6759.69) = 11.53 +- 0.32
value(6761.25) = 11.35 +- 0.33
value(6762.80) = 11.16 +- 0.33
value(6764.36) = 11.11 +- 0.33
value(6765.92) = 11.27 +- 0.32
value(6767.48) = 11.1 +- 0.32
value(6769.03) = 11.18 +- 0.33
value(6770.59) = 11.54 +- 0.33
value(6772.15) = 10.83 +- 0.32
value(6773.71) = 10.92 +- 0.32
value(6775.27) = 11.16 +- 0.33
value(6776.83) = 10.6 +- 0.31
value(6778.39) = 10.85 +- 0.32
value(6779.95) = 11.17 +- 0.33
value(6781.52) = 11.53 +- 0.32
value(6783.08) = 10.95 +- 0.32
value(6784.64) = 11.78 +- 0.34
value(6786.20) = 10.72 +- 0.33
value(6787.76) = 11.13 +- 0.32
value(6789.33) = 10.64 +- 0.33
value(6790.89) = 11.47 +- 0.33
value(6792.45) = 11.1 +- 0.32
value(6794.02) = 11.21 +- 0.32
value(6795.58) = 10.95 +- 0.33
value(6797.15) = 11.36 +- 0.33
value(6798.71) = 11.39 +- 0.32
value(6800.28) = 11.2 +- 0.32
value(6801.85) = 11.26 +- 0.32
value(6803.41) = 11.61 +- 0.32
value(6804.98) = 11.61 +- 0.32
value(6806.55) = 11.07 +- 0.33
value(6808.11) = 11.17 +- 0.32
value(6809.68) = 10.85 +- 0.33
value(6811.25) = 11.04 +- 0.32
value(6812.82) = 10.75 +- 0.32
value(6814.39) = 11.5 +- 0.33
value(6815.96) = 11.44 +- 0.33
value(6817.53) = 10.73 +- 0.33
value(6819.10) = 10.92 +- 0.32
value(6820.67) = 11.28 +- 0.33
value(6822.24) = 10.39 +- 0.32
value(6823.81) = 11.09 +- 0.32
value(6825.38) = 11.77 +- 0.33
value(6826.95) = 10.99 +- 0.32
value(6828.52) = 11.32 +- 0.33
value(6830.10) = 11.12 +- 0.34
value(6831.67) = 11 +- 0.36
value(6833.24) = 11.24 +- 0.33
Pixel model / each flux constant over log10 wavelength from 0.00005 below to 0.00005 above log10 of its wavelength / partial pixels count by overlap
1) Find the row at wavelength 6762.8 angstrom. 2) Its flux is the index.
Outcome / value 11.16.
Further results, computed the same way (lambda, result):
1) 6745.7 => 10.02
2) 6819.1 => 10.92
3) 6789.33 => 10.64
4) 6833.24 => 11.24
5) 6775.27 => 11.16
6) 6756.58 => 11.28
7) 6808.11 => 11.17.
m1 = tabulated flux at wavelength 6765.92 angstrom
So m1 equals 11.27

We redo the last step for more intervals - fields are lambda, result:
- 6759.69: 11.53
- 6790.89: 11.47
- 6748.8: 11.32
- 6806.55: 11.07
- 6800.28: 11.2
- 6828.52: 11.32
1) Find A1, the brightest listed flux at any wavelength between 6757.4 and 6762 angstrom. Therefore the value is 11.53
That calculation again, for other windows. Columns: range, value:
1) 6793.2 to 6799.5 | 11.39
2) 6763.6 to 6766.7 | 11.27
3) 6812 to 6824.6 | 11.5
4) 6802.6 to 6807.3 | 11.61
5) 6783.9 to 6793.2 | 11.78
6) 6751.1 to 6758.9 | 11.28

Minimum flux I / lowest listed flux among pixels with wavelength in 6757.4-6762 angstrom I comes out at 11.08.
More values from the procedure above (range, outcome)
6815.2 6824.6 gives 10.39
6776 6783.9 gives 10.6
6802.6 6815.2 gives 10.75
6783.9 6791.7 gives 10.64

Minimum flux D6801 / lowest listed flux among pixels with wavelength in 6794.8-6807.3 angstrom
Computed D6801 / 10.95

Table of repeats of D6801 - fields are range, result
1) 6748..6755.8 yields 10.7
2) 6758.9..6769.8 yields 11.1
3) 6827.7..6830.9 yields 11.12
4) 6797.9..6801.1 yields 11.2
